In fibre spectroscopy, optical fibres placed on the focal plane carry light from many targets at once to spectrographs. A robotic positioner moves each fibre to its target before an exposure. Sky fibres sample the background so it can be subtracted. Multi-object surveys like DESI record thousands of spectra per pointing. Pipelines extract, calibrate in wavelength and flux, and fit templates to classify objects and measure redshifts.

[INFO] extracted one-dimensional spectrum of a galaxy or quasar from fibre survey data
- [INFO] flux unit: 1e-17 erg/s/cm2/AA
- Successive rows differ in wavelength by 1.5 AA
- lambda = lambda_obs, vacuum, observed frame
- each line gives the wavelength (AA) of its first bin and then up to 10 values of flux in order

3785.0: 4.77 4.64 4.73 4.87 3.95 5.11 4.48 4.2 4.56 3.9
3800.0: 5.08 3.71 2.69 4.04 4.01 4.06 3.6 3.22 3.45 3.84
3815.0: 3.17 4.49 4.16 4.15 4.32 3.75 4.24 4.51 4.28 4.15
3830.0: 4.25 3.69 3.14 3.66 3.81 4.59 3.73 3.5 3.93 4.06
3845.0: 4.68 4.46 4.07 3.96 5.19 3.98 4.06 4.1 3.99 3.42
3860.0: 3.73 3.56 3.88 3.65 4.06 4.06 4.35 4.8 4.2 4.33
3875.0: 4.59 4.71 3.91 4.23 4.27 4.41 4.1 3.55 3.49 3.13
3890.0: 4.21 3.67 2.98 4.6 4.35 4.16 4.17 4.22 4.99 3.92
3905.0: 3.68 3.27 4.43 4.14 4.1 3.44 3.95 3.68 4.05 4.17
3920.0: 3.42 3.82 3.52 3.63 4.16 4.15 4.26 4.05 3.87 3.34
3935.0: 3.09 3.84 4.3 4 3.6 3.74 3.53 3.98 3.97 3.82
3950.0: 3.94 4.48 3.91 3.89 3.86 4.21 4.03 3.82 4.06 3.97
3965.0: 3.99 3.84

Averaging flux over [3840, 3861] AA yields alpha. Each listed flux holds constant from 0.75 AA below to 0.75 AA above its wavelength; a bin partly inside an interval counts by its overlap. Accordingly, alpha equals 4.08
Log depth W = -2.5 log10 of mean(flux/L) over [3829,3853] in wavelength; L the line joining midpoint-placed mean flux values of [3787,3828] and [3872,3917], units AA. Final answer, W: 0.007 mag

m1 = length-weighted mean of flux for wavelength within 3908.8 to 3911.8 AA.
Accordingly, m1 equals 4.11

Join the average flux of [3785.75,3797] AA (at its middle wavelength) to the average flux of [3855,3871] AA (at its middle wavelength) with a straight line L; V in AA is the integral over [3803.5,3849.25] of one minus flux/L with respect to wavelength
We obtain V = 3.21 AA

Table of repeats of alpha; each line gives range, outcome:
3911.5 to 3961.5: 3.87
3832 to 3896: 4.02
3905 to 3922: 3.85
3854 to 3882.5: 4.11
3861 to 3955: 3.97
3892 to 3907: 4.04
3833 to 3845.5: 3.93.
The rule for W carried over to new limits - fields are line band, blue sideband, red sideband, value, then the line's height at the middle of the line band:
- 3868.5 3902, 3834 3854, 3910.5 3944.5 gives -0.042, 3.97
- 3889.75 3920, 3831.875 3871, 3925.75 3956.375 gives -0.015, 3.94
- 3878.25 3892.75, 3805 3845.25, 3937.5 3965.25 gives 0.021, 3.94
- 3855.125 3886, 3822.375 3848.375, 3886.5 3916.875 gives -0.031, 3.98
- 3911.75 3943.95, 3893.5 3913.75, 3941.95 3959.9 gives 0.059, 4.02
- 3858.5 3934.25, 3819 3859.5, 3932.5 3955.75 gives -0.013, 3.93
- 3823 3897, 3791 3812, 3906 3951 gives -0.028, 3.94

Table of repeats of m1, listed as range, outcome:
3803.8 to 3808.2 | 4.04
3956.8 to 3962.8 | 4.03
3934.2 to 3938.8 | 3.74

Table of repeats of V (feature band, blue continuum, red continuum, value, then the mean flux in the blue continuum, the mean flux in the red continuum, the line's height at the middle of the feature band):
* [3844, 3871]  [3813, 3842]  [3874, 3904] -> -0.5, 3.97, 4.09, 4.03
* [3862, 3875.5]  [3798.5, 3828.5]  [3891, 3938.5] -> -0.9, 3.94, 3.92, 3.93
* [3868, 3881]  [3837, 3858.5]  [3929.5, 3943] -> -1.1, 4.13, 3.77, 4.02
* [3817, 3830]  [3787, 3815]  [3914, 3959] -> -0.6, 4.06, 3.88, 4.03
